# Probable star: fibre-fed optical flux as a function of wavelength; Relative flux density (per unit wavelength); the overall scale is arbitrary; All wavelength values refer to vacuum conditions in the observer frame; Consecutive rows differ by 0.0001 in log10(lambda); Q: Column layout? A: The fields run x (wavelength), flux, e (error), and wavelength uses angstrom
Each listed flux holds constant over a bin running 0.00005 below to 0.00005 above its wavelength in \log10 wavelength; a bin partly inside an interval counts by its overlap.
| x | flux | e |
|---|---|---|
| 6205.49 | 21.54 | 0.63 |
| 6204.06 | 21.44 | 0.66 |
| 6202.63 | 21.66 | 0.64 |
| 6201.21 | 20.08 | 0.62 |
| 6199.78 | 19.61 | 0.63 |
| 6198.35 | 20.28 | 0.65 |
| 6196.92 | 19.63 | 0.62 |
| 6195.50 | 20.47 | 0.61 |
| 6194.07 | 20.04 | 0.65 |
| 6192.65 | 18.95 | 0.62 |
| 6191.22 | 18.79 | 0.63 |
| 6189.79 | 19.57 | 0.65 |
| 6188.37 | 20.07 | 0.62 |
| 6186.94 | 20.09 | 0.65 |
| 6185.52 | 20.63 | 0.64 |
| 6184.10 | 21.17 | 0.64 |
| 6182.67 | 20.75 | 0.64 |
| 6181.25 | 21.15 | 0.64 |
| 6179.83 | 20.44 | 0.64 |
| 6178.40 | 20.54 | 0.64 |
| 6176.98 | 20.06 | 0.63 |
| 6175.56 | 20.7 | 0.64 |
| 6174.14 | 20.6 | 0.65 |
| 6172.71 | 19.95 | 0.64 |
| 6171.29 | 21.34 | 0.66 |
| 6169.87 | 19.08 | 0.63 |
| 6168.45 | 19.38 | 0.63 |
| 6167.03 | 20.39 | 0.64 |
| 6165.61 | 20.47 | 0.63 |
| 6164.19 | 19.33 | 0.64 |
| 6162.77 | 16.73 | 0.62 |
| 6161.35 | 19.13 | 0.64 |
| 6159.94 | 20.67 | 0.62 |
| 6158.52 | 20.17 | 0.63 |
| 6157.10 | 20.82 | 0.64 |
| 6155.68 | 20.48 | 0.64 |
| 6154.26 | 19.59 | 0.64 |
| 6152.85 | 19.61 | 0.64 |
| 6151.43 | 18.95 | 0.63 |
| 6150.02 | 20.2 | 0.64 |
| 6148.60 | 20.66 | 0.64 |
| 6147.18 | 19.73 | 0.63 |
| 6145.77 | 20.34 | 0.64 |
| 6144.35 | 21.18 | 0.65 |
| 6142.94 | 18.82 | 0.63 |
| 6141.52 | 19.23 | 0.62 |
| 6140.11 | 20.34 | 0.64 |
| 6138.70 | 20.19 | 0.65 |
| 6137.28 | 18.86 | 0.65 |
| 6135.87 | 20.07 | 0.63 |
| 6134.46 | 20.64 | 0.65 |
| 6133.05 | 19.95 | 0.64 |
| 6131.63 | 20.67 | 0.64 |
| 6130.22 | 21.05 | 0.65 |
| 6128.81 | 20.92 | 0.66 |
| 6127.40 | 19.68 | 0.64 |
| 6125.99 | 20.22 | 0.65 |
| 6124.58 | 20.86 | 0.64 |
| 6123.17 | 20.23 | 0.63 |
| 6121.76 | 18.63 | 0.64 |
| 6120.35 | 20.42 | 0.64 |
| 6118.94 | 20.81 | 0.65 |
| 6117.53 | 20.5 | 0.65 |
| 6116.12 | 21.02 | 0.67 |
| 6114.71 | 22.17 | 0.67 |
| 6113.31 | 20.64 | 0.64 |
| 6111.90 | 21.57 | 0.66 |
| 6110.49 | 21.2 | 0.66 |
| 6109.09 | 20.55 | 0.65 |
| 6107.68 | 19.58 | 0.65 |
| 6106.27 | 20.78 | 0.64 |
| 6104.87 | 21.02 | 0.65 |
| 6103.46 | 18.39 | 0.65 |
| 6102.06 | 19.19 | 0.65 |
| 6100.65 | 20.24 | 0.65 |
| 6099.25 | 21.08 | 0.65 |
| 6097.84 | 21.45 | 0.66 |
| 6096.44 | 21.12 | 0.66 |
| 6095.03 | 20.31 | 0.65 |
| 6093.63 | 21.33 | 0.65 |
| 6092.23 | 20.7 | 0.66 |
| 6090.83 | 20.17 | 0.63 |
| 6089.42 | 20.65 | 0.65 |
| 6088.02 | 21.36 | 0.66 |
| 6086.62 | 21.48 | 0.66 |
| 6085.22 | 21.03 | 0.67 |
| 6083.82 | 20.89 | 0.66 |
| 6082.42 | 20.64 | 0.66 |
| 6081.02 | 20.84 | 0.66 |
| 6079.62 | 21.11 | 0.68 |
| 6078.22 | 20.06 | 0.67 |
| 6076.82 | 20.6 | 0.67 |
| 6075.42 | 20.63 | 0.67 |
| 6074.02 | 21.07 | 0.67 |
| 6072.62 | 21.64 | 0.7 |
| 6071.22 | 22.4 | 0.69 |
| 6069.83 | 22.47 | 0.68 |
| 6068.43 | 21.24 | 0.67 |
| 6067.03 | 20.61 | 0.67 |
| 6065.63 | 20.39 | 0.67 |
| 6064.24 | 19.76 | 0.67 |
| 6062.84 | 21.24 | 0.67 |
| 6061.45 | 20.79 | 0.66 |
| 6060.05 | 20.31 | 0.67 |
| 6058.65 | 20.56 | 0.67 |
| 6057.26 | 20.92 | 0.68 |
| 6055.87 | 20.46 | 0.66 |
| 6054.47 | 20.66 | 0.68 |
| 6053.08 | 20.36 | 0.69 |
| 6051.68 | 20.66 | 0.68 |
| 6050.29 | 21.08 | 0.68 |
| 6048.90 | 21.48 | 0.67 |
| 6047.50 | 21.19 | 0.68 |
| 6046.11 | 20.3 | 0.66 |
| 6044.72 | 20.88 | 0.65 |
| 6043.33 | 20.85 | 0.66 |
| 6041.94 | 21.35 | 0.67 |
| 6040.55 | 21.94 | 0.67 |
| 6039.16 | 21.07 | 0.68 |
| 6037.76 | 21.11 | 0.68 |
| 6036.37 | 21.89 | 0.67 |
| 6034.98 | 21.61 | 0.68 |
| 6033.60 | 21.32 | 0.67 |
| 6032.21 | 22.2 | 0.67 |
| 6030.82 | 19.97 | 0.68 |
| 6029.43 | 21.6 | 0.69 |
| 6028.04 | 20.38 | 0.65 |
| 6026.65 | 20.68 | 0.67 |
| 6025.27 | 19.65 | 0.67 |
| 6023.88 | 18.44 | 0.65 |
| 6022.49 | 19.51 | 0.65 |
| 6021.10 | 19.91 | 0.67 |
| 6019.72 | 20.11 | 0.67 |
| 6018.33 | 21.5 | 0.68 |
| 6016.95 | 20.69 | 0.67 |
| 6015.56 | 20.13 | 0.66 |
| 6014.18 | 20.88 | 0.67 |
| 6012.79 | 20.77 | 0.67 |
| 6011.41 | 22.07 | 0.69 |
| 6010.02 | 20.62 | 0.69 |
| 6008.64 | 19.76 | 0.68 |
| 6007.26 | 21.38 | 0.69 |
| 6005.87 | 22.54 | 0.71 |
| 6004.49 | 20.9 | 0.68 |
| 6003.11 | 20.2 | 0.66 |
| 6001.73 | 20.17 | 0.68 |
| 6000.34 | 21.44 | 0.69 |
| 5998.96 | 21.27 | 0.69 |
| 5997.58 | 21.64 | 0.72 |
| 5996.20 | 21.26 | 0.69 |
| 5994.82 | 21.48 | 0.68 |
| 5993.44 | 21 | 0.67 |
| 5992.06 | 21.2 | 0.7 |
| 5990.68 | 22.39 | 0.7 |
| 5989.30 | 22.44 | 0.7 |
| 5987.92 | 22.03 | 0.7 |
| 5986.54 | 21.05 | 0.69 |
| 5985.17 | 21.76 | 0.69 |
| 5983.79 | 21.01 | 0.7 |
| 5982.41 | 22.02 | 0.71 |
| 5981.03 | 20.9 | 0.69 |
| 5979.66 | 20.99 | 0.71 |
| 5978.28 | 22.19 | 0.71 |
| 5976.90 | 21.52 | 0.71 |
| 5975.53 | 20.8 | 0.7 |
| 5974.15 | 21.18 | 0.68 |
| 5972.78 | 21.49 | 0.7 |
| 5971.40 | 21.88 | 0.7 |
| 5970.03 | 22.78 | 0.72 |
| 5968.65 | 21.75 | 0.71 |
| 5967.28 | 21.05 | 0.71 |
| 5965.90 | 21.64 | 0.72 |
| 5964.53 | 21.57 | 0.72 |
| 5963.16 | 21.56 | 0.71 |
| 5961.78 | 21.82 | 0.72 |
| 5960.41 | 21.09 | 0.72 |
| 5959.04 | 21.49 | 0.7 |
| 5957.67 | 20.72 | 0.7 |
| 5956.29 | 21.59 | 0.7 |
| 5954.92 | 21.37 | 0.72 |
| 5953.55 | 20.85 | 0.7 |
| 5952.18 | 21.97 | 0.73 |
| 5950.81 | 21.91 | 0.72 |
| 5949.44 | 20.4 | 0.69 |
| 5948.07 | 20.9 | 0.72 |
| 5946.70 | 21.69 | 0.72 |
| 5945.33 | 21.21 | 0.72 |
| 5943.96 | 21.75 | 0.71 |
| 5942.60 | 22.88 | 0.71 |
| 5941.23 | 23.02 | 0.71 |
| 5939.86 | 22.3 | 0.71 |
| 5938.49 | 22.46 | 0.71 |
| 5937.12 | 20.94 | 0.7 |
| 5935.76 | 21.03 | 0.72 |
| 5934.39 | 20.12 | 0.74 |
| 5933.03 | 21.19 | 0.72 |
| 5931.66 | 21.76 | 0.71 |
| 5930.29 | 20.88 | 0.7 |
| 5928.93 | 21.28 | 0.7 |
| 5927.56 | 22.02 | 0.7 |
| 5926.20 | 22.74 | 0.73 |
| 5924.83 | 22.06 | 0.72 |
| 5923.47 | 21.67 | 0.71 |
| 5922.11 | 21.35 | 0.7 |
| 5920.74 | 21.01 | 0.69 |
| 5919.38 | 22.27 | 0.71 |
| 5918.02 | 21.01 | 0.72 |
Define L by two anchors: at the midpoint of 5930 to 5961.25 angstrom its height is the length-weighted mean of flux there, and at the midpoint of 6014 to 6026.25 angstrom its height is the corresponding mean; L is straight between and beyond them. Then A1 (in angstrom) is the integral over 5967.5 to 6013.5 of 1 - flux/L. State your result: -1.68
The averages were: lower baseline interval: 21.5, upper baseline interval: 20.1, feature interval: 21.4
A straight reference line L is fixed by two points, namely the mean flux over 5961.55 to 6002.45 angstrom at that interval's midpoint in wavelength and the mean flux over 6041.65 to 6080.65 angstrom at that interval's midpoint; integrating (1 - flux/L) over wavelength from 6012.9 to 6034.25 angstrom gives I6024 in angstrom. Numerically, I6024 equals 0.7 angstrom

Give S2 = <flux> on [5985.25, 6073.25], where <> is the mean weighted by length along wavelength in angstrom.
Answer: 21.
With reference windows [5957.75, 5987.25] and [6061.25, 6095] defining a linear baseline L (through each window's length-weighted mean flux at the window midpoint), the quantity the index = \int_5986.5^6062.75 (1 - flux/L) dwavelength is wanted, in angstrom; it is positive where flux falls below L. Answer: 1.01 angstrom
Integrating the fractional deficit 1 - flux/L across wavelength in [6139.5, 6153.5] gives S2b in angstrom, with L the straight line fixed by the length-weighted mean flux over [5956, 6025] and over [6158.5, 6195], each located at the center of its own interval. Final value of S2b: 0.2 angstrom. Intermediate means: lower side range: 21.2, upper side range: 20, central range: 19.9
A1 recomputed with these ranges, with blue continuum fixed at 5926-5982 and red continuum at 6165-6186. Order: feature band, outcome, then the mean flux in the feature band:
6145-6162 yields 0.4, 20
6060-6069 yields 0.1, 20.6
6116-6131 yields 0.2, 20.4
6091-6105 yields 0.2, 20.5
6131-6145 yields 0.4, 20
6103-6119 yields 0.0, 20.7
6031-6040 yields -0.1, 21.4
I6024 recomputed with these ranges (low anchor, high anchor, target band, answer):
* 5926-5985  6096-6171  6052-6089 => -0.5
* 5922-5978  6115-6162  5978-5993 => -0.2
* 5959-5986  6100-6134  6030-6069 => 0.0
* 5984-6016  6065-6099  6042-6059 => 0.2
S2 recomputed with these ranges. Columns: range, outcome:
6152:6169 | 19.7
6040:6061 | 20.9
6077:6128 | 20.6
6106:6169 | 20.2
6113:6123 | 20.6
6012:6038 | 20.7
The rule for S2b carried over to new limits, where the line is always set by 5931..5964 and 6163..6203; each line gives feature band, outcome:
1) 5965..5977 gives -0.11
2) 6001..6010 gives 0.15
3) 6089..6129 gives 0.07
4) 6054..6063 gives 0.08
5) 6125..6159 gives 0.45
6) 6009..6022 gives 0.25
